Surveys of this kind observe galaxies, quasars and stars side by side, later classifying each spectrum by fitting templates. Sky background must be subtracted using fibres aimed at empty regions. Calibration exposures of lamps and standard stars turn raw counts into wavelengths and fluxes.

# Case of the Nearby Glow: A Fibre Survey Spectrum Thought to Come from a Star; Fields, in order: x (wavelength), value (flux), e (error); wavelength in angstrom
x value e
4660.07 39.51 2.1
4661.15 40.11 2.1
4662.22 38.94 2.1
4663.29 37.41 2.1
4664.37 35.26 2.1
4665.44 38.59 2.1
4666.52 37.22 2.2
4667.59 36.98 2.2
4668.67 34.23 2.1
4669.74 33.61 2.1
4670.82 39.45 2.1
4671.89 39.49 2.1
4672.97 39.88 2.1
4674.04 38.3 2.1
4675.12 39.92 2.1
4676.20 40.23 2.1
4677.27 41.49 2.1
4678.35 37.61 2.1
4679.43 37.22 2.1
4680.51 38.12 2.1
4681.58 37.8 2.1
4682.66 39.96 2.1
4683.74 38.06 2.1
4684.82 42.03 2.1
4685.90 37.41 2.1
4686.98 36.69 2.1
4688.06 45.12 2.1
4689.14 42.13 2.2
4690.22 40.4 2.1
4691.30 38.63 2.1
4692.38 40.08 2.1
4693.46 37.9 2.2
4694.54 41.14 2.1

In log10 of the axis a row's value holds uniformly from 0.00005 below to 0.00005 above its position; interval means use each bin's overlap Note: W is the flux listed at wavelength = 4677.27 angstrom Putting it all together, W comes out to 41.49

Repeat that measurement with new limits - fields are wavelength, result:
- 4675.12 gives 39.92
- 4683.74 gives 38.06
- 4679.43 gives 37.22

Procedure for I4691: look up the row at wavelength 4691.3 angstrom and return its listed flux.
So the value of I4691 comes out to 38.63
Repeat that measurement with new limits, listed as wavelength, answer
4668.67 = 34.23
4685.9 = 37.41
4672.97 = 39.88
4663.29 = 37.41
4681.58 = 37.8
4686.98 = 36.69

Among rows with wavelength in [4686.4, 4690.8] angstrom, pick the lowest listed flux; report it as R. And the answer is 36.69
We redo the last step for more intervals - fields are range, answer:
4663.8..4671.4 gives 33.61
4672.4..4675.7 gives 38.3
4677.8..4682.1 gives 37.22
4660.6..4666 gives 35.26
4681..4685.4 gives 37.8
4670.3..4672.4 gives 39.45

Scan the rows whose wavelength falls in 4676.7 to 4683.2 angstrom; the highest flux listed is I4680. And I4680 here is 41.49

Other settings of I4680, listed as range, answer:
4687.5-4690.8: 45.12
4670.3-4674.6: 39.88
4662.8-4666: 38.59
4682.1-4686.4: 42.03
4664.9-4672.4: 39.49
